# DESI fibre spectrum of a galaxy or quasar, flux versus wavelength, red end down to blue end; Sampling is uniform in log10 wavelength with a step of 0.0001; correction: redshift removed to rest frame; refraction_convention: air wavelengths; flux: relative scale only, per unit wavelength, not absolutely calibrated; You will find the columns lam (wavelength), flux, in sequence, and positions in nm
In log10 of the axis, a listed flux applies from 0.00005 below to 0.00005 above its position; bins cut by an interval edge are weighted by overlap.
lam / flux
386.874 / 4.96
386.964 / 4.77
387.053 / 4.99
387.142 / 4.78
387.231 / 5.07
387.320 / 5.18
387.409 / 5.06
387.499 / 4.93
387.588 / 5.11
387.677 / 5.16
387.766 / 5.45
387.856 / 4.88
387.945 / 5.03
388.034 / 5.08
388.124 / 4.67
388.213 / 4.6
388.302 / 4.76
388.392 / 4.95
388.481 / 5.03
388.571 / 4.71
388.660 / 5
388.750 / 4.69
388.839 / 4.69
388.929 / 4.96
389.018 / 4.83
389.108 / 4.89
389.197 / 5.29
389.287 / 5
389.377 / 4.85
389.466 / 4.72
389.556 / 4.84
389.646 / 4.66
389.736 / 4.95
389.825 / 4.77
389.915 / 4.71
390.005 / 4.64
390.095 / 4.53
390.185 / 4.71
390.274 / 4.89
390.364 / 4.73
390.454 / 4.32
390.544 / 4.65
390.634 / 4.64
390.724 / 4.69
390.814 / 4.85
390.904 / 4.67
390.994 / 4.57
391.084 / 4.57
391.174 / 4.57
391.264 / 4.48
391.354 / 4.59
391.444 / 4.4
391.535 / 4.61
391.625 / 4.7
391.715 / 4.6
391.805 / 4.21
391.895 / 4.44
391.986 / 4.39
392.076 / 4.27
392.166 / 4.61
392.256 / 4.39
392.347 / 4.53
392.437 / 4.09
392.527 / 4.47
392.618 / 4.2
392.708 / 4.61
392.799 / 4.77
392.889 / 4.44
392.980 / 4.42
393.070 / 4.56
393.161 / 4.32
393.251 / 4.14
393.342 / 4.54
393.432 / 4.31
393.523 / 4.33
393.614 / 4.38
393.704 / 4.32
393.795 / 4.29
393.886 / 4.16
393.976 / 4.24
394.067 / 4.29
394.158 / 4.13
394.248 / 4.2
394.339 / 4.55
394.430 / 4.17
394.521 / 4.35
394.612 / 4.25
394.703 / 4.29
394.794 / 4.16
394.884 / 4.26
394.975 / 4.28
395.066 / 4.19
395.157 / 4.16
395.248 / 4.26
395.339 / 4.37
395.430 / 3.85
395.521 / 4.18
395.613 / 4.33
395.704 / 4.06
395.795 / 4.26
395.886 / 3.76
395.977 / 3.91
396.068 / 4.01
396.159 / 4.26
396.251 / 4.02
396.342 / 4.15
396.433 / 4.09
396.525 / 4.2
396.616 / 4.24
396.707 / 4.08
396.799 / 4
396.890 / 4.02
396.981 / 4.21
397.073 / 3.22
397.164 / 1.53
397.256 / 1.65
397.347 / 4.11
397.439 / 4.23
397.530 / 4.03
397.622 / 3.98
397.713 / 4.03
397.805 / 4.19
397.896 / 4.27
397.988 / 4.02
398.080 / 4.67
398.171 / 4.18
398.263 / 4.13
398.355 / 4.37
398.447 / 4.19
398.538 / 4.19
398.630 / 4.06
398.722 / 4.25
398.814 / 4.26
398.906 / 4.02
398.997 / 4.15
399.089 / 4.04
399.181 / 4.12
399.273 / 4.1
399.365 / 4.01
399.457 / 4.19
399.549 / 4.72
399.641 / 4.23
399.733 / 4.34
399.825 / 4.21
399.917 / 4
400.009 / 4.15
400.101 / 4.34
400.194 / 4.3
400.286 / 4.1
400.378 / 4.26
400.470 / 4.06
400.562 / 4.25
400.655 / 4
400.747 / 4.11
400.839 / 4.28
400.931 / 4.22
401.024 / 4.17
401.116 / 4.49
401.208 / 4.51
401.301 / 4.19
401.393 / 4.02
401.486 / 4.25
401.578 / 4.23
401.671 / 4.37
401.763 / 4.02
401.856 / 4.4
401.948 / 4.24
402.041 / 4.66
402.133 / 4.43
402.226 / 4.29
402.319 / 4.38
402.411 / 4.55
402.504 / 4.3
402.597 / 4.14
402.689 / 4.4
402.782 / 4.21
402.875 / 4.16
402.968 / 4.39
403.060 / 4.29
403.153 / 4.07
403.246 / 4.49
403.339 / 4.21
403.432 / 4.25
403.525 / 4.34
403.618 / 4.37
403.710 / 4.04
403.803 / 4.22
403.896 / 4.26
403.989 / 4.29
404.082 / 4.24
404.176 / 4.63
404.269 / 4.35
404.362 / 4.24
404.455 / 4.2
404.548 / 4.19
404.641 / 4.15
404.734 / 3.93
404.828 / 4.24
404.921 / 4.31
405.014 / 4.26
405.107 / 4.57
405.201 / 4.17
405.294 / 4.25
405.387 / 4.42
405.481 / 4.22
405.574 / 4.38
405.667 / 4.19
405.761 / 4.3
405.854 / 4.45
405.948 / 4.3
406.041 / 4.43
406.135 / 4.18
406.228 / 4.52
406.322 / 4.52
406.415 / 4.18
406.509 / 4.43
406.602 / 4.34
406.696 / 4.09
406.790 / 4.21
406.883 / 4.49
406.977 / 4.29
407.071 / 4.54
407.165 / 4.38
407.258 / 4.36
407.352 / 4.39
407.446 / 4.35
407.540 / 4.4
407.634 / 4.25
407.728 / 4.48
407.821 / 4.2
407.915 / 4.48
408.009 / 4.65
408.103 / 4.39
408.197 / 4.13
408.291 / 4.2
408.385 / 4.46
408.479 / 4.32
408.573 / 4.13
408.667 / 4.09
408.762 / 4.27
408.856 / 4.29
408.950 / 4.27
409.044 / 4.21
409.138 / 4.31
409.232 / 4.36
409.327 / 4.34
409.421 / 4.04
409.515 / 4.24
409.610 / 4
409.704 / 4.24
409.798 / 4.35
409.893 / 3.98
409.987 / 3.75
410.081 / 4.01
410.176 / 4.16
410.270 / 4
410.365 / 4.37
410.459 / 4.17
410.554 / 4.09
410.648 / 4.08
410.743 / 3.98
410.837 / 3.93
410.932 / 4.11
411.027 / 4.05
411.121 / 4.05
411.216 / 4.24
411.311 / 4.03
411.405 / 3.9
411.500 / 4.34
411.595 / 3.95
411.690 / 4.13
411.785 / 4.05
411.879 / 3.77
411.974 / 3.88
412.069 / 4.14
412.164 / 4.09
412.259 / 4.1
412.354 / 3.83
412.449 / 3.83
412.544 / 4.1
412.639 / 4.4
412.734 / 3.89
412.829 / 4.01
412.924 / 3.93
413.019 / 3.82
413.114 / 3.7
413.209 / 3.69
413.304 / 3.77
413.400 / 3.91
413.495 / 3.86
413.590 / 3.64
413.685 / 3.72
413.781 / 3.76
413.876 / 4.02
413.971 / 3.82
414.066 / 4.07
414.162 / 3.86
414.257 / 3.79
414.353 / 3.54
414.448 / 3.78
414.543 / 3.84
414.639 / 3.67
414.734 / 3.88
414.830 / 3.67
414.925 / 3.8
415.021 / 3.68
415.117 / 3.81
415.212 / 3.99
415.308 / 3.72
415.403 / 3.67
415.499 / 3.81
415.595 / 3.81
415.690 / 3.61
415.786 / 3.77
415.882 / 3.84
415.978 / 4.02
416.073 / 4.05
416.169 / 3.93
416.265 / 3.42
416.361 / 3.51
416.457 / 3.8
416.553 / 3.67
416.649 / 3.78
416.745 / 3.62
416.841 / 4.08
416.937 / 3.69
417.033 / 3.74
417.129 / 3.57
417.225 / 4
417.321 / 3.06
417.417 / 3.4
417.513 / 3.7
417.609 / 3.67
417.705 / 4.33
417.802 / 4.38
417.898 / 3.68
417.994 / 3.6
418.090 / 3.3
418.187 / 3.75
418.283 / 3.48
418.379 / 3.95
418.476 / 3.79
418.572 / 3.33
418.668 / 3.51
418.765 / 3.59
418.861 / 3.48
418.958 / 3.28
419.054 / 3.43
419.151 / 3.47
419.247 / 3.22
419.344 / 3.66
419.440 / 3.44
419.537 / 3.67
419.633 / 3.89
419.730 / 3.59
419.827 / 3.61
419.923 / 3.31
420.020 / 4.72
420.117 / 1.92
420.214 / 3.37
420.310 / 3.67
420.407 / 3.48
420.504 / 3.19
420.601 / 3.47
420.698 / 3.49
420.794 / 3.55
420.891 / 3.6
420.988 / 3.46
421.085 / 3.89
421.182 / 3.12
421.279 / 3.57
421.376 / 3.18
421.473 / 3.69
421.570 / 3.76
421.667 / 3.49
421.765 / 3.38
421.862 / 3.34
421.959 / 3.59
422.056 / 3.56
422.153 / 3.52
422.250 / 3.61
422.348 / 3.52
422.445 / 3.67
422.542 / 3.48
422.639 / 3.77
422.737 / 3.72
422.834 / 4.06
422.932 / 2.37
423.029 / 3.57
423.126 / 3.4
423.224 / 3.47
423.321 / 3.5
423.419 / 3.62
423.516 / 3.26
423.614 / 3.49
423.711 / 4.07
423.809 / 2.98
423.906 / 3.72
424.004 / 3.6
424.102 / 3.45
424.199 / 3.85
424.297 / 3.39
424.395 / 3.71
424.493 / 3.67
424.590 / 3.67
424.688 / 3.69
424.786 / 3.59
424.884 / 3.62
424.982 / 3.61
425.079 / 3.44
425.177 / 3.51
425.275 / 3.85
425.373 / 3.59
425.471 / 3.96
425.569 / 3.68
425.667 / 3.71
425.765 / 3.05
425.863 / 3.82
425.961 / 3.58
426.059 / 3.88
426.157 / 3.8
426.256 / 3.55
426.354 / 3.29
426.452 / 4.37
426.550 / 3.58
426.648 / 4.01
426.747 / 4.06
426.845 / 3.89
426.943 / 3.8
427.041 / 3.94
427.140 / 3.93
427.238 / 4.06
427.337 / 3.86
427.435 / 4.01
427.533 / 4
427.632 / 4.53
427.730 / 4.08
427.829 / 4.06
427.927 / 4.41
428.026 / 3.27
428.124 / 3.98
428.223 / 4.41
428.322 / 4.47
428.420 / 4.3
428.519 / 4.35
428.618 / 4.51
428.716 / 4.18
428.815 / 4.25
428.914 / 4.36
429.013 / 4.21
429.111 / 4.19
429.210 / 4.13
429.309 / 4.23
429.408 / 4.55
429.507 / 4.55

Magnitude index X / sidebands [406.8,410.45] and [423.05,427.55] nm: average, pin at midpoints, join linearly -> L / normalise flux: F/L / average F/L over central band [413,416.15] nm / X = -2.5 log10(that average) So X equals 0.071 mag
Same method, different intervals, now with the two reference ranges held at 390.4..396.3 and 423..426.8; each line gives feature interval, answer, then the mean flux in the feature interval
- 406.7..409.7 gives -0.08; 4.3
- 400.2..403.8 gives -0.03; 4.27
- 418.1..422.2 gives 0.07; 3.51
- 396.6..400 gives 0.06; 4.01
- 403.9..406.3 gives -0.06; 4.3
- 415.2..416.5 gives 0.02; 3.78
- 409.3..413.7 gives -0.02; 4.01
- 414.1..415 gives 0.03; 3.76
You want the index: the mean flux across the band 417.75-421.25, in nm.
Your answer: 3.54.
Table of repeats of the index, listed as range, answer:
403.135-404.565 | 4.28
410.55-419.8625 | 3.8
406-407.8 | 4.36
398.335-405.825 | 4.25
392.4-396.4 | 4.26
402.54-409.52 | 4.3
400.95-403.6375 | 4.3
